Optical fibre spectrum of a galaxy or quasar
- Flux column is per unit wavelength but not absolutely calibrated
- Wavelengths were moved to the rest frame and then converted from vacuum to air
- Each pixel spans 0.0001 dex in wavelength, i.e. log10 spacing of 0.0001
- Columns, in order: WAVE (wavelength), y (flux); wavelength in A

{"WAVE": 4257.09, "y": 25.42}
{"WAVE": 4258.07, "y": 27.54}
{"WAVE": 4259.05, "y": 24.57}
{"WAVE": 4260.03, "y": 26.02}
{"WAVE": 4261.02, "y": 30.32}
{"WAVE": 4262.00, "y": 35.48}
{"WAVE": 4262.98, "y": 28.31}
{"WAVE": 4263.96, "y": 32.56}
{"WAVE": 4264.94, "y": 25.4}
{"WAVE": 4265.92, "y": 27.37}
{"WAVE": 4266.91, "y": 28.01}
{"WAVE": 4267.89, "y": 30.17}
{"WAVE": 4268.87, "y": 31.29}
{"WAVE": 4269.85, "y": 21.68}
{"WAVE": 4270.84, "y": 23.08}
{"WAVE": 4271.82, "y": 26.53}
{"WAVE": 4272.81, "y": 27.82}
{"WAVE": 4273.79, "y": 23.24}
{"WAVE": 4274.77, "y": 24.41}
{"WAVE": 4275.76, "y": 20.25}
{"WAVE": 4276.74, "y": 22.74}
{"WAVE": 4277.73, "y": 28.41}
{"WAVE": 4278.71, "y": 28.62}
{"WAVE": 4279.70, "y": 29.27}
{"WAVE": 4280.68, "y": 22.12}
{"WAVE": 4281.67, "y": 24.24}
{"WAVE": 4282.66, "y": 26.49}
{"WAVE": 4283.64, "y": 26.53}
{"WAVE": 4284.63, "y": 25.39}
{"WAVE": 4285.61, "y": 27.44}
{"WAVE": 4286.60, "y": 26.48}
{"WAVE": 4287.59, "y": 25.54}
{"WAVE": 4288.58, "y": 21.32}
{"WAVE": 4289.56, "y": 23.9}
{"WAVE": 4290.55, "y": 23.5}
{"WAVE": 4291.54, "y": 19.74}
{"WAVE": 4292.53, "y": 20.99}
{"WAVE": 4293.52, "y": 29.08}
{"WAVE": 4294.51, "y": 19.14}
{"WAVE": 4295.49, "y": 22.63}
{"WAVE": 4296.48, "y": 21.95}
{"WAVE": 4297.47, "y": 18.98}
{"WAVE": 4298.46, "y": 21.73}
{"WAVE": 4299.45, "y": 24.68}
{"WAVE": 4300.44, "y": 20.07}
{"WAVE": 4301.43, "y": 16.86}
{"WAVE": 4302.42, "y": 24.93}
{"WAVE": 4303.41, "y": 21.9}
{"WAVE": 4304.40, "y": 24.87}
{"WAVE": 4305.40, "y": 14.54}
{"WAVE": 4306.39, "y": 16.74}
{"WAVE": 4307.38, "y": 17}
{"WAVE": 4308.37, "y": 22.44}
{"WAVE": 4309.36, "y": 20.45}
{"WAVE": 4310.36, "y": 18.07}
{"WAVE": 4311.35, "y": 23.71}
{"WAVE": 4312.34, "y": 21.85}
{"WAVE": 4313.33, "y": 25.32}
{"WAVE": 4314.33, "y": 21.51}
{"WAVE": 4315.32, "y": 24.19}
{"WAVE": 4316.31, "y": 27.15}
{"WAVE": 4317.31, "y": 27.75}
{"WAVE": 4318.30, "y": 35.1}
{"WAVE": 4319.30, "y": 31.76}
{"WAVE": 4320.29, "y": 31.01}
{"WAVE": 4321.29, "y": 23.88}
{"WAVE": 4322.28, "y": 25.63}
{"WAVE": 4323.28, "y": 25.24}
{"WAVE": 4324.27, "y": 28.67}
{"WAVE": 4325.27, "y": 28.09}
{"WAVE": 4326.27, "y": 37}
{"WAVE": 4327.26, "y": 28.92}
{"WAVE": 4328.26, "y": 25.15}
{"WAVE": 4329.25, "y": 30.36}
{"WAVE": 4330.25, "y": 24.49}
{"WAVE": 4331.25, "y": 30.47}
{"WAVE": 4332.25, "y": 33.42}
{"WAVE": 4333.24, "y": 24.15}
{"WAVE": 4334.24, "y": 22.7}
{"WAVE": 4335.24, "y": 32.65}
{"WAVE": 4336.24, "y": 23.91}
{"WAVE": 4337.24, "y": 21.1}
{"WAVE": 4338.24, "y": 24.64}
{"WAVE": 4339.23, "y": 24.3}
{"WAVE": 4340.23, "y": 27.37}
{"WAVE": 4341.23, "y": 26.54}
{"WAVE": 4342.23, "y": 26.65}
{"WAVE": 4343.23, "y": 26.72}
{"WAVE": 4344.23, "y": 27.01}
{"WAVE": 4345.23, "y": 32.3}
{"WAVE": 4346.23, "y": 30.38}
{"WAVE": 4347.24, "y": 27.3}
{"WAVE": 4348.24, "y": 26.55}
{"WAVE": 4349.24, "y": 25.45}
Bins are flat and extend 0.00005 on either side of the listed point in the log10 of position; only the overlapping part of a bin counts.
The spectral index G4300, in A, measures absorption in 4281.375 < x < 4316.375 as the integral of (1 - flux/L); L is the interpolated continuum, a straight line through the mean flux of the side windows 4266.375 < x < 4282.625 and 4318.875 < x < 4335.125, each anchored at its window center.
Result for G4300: 5.8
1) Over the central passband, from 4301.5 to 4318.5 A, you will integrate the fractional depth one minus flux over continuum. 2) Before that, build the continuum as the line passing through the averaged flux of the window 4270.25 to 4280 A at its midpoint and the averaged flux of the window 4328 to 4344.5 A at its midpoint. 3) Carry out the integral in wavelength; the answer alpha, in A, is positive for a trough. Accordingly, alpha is 2.4 A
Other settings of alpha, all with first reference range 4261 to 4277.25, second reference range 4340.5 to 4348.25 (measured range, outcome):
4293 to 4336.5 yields 4.4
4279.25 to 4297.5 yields 2.1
